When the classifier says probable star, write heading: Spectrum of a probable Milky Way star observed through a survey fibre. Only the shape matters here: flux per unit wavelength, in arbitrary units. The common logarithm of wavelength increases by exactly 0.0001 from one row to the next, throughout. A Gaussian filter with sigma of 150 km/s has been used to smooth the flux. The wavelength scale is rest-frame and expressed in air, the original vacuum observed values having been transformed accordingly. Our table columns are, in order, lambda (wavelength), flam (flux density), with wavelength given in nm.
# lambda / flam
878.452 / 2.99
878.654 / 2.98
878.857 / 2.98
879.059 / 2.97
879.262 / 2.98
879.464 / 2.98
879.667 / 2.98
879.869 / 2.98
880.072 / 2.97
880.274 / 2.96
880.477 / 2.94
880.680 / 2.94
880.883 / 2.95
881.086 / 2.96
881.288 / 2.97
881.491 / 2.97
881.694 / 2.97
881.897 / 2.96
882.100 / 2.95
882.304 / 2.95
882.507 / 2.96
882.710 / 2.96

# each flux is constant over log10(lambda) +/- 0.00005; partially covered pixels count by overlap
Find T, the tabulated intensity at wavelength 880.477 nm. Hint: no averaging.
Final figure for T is 2.94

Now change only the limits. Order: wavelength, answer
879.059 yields 2.97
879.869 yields 2.98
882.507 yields 2.96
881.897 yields 2.96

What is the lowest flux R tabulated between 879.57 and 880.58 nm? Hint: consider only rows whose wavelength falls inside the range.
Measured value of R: 2.94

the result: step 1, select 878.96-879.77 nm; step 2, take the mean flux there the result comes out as 2.98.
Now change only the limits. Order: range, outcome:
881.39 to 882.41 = 2.96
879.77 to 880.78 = 2.96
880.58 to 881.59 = 2.96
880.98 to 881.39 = 2.97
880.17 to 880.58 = 2.95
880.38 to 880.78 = 2.94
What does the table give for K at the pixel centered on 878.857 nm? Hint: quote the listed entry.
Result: 2.98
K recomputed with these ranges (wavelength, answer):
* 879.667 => 2.98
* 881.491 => 2.97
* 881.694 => 2.97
